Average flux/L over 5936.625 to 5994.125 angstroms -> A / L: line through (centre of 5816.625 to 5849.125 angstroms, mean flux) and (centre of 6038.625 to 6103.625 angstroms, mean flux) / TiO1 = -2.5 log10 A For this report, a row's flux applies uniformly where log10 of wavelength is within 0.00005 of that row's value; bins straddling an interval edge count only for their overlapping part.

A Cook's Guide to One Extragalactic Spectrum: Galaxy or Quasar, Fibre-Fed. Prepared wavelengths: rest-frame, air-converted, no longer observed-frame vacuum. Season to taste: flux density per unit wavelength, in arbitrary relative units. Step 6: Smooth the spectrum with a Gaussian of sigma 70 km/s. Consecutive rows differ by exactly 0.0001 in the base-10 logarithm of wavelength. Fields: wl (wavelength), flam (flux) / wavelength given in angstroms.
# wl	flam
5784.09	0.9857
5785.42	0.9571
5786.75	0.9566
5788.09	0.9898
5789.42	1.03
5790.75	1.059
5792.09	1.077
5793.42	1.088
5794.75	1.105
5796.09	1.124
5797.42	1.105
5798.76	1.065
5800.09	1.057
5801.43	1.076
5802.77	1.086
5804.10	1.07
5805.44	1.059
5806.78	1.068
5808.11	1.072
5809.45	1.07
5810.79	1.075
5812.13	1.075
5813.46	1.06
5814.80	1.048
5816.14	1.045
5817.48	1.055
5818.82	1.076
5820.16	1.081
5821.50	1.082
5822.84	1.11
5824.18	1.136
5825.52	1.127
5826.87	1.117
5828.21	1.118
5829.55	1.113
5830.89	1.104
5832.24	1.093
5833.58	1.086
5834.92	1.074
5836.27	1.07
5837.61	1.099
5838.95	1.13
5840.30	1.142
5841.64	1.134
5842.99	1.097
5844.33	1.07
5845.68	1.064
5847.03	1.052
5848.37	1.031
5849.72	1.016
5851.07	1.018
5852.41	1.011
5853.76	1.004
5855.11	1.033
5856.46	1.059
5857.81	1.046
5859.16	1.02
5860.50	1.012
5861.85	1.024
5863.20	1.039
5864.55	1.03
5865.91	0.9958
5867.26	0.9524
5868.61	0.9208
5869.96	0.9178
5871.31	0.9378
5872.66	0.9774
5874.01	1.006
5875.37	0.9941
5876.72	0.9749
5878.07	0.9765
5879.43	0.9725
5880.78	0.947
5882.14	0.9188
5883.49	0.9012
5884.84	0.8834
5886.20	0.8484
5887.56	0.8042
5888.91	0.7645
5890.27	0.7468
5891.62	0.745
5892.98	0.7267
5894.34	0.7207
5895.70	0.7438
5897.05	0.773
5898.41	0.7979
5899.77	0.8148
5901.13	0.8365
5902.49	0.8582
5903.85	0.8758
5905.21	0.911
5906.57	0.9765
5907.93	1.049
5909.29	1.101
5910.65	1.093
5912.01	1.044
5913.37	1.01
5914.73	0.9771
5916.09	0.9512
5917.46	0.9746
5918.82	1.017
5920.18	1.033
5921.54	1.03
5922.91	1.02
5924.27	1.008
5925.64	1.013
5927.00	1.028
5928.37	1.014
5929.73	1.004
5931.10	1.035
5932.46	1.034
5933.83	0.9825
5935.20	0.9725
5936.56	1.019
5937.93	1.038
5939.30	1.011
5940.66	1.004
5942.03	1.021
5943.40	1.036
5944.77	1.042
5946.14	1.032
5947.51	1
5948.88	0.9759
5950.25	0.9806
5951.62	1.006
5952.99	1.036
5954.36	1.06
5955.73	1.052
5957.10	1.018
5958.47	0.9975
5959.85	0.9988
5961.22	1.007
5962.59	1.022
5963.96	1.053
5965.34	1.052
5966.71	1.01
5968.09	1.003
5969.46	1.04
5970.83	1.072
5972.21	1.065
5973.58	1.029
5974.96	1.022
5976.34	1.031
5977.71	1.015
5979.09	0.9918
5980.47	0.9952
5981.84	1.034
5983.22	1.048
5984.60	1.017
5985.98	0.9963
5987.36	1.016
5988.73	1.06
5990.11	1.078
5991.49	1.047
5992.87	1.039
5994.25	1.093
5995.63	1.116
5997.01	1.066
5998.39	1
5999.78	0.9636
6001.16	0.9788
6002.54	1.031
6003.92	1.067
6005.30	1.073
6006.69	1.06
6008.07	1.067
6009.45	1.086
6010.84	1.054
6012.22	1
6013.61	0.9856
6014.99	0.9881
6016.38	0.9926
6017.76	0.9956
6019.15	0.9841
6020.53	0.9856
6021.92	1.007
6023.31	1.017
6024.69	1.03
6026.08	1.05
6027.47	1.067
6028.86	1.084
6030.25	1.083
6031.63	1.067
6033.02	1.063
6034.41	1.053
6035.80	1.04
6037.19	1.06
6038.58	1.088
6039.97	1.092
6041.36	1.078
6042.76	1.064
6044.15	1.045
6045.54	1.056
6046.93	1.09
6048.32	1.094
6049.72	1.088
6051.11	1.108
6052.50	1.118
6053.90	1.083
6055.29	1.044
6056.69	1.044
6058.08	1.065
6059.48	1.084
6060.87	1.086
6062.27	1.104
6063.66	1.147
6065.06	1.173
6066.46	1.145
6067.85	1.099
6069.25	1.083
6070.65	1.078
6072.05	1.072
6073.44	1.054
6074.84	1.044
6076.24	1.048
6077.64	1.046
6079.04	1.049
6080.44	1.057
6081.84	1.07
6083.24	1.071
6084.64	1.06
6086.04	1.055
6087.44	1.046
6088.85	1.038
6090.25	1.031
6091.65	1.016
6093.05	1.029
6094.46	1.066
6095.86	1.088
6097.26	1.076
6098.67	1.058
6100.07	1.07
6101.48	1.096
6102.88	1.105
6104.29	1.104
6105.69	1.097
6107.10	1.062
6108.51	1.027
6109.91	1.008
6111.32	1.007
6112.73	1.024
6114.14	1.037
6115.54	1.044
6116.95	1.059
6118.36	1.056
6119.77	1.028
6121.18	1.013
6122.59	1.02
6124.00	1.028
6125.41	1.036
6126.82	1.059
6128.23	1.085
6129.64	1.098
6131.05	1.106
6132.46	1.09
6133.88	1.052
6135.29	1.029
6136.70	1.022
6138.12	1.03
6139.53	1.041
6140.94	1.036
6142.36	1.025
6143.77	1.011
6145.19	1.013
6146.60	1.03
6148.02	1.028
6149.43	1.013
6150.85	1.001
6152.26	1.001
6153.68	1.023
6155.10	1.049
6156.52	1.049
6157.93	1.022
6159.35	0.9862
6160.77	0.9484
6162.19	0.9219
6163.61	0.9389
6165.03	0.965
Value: 0.06 mag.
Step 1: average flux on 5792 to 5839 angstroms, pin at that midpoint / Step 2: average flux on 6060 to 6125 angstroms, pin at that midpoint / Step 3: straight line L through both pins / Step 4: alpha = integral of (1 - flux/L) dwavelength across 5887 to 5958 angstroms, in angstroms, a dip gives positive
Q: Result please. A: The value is 7.78 angstroms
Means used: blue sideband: 1.09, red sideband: 1.06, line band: 0.959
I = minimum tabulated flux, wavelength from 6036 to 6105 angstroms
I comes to 1.016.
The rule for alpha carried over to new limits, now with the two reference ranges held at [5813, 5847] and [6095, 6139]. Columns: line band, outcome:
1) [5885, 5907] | 5.6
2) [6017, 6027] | 0.5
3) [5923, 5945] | 1.3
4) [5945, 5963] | 1.0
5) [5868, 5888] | 2.8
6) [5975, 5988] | 0.7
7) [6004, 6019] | 0.5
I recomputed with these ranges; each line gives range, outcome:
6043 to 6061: 1.044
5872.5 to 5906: 0.7207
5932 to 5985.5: 0.9725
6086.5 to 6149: 1.007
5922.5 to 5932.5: 1.004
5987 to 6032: 0.9636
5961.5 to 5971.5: 1.003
